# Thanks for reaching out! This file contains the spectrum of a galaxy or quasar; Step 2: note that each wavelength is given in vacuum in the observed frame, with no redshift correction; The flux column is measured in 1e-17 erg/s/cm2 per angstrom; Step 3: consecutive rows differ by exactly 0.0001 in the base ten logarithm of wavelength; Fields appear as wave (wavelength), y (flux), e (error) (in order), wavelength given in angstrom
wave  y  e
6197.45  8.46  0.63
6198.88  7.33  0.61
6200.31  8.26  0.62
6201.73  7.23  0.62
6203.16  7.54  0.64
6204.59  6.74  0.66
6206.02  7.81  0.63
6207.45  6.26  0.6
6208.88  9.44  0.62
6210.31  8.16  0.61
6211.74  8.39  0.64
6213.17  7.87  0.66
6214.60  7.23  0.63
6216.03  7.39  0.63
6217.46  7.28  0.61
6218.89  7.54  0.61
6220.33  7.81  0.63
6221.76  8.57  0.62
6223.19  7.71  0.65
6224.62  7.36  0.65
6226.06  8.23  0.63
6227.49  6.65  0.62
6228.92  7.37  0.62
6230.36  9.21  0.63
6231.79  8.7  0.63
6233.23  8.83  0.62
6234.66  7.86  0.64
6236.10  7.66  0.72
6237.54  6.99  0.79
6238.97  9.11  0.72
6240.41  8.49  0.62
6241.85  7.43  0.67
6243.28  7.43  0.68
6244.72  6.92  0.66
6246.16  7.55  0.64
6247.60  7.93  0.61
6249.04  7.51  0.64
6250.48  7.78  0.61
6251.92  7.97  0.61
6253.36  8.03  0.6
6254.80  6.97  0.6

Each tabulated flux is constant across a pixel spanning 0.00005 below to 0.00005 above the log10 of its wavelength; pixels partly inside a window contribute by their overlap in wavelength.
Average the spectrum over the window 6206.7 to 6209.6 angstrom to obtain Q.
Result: 7.85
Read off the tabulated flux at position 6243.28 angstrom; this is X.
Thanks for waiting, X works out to 7.43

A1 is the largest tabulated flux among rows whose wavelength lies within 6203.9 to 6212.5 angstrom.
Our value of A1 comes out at 9.44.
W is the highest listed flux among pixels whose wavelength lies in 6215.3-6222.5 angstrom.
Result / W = 8.57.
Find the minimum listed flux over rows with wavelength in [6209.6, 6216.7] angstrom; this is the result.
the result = 7.23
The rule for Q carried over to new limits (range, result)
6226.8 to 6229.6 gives 7.02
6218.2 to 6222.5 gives 7.97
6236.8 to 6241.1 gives 8.19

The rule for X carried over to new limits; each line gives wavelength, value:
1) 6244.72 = 6.92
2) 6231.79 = 8.7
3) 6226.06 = 8.23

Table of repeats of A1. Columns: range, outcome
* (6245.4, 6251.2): 7.93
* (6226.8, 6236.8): 9.21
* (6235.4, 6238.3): 7.66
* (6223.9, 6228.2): 8.23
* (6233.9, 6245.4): 9.11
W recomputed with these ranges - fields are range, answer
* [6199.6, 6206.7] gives 8.26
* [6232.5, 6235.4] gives 8.83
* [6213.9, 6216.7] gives 7.39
